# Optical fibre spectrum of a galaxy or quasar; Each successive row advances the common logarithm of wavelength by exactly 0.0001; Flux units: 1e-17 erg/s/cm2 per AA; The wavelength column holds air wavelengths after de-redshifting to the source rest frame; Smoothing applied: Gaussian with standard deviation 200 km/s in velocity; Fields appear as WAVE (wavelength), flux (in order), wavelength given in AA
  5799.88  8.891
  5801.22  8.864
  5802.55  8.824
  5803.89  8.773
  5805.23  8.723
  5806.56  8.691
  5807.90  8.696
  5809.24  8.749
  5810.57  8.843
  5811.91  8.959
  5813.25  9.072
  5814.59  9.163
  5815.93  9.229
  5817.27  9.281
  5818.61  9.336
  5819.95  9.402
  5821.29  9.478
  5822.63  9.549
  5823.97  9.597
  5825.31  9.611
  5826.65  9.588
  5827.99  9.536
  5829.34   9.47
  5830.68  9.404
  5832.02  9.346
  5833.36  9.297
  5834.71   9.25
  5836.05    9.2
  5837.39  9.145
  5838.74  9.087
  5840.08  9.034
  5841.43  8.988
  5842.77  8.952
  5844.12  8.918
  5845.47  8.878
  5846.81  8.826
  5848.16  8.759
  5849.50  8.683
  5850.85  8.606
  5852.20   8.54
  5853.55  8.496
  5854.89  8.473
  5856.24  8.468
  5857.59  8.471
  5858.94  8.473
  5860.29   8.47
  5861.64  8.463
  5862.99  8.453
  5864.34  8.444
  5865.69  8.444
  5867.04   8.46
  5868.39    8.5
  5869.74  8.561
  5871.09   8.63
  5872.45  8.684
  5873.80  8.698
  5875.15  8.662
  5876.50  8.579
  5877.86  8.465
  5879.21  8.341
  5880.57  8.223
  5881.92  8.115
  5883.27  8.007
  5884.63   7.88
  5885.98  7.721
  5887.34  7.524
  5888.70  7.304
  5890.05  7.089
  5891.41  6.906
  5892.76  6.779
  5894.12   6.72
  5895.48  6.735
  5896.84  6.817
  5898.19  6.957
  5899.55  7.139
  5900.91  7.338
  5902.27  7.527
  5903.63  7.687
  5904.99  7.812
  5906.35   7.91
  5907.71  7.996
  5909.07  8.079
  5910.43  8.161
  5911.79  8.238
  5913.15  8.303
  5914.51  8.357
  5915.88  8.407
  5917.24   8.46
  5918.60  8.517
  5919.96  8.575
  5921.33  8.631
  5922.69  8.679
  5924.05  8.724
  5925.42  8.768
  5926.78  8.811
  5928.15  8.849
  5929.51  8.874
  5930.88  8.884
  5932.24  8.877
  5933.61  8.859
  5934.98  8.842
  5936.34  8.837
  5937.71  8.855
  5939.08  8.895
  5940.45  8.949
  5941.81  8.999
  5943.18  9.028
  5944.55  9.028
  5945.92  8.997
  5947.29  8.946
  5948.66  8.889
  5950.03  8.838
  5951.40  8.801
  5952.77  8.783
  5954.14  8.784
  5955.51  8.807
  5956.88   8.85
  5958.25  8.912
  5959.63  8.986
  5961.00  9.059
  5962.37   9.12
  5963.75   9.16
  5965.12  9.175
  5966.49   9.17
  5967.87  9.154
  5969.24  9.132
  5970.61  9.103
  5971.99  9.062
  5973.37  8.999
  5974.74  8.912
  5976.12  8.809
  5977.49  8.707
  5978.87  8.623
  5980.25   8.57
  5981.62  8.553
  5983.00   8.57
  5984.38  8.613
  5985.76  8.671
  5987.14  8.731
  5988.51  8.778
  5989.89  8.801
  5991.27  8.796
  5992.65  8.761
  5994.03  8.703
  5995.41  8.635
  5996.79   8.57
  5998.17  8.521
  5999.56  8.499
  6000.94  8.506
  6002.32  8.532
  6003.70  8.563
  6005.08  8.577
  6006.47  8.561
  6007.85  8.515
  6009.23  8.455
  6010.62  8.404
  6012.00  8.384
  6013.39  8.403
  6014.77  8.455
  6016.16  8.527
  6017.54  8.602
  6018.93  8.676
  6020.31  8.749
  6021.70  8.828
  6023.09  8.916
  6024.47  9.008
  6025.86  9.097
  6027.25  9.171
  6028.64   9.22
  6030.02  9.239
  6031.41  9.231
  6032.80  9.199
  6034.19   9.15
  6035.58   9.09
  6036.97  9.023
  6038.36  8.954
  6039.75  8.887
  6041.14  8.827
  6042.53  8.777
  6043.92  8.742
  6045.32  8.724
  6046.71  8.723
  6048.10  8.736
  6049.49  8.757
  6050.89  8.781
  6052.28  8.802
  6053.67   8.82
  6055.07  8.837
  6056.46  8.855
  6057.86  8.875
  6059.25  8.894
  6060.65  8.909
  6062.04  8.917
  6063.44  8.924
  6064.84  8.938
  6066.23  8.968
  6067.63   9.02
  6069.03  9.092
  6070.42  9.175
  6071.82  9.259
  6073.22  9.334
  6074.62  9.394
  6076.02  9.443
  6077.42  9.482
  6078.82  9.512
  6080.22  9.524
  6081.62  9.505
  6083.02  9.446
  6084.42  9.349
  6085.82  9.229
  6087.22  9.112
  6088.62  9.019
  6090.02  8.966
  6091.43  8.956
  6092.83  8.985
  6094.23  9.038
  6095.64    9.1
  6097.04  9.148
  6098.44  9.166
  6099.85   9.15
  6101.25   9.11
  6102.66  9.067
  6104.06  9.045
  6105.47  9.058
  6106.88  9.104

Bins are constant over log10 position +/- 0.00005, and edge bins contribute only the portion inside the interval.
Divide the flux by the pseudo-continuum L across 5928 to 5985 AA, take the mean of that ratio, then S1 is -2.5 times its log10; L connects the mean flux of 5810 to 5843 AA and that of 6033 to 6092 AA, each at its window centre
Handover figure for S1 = 0.03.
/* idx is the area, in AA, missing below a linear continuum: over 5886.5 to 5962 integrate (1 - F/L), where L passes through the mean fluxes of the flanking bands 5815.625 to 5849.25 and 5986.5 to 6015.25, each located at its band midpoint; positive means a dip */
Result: 4.7 AA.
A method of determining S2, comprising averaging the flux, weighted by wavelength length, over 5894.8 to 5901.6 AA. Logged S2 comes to 7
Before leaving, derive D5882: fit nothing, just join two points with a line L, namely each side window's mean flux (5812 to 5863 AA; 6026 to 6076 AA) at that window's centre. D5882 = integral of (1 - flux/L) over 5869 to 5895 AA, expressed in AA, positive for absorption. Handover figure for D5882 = 3.1 AA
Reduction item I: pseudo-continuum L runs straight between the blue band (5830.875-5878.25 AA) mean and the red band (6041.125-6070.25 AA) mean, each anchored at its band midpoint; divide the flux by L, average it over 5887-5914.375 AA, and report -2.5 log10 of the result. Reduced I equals 0.17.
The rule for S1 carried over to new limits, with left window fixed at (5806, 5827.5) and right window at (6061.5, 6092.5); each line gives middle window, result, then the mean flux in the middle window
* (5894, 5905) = 0.27 mag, 7.18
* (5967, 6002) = 0.06 mag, 8.75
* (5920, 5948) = 0.04 mag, 8.86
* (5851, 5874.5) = 0.08 mag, 8.52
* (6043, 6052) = 0.06 mag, 8.74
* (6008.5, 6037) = 0.04 mag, 8.85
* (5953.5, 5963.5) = 0.03 mag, 8.94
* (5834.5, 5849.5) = 0.03 mag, 8.99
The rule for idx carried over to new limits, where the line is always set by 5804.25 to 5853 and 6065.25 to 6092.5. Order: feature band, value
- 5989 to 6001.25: 0.7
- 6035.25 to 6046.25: 0.4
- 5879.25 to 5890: 1.6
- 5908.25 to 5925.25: 1.3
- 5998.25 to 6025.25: 1.8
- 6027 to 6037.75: 0.1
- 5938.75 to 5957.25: 0.5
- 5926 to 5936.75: 0.4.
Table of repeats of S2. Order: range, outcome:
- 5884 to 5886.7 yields 7.8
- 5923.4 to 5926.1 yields 8.74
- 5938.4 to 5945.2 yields 8.98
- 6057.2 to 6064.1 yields 8.91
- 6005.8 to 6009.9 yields 8.52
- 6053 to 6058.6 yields 8.84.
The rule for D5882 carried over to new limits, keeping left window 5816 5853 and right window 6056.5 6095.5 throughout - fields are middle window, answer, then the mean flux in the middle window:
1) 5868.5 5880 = 0.8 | 8.57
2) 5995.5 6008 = 0.8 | 8.54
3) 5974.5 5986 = 0.6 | 8.66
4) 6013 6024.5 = 0.6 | 8.68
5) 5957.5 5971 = 0.1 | 9.1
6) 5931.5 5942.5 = 0.3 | 8.89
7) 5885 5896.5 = 2.6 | 7.11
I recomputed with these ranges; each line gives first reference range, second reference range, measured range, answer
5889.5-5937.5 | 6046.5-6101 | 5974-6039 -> -0.01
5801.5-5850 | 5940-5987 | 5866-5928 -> 0.13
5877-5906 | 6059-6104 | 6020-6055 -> -0.02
